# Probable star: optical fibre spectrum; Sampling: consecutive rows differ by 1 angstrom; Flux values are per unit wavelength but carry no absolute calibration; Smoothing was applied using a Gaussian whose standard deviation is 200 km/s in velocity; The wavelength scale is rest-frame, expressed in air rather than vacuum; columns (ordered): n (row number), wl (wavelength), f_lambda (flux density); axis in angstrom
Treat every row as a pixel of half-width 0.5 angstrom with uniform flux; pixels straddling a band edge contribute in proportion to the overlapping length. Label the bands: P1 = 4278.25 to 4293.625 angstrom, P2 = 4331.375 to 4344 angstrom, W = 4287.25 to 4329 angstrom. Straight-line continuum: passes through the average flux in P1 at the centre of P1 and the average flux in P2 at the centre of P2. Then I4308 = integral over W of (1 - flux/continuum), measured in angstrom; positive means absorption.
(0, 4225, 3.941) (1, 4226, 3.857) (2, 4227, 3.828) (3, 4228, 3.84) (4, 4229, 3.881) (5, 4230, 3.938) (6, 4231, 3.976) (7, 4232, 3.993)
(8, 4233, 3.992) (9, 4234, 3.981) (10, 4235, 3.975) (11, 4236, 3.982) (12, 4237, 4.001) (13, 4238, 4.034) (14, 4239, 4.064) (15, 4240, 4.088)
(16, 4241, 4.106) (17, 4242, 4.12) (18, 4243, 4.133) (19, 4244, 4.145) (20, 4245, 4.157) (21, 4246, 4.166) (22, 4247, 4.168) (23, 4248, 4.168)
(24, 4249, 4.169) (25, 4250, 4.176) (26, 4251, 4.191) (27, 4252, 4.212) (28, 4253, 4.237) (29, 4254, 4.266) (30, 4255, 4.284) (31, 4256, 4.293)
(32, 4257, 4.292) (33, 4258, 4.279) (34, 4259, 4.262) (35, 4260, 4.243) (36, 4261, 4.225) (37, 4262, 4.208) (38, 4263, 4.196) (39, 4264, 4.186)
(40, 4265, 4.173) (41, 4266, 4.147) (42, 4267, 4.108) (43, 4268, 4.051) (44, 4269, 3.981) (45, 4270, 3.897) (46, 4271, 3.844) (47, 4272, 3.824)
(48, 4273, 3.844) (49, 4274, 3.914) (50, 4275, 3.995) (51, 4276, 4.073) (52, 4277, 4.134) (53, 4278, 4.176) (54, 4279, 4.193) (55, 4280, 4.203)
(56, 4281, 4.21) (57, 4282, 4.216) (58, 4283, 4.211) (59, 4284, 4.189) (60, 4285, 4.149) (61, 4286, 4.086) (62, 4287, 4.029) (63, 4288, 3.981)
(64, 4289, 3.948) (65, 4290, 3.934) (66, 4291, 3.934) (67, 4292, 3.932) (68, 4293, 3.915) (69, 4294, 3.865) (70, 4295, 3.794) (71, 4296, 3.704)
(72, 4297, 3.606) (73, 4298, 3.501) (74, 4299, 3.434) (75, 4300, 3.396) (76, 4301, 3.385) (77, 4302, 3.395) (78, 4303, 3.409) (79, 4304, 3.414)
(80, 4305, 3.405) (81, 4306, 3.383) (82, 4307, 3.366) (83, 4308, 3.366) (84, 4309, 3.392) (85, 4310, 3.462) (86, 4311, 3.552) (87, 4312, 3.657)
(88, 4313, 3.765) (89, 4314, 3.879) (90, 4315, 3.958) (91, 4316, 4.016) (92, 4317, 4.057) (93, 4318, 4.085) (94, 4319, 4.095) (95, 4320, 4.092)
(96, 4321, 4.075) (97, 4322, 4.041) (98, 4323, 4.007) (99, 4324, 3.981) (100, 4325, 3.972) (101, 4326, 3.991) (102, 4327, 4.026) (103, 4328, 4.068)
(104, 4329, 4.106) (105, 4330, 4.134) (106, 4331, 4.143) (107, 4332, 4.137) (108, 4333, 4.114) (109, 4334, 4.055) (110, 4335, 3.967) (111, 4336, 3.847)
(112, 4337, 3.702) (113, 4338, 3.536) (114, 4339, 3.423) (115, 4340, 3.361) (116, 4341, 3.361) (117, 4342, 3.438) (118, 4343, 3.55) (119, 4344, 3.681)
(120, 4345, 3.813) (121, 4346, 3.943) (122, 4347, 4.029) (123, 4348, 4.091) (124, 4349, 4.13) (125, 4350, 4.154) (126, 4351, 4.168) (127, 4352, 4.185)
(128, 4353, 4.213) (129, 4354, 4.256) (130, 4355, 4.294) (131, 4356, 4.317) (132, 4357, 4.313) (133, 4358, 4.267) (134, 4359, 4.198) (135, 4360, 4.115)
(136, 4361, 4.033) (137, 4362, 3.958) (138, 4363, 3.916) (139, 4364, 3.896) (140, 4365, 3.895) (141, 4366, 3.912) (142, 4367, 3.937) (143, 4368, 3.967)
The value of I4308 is 1.6 angstrom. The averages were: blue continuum 4.08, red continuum 3.71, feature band 3.77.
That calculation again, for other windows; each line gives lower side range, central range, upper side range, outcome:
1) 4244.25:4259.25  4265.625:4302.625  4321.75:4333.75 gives 2.1 angstrom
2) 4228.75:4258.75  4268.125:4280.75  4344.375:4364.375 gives 0.3 angstrom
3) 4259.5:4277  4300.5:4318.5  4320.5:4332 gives 2.0 angstrom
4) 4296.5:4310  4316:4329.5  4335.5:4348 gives -1.9 angstrom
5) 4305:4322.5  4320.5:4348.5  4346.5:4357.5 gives 0.8 angstrom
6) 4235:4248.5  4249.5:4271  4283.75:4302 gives -1.0 angstrom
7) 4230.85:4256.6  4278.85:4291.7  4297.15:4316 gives -1.3 angstrom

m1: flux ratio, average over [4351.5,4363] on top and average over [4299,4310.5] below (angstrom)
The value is 1.2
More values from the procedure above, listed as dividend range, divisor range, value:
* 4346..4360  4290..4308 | 1.17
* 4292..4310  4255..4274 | 0.86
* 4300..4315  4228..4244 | 0.87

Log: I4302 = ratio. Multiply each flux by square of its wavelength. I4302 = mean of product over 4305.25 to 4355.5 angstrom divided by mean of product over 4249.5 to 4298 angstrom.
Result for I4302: 0.98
